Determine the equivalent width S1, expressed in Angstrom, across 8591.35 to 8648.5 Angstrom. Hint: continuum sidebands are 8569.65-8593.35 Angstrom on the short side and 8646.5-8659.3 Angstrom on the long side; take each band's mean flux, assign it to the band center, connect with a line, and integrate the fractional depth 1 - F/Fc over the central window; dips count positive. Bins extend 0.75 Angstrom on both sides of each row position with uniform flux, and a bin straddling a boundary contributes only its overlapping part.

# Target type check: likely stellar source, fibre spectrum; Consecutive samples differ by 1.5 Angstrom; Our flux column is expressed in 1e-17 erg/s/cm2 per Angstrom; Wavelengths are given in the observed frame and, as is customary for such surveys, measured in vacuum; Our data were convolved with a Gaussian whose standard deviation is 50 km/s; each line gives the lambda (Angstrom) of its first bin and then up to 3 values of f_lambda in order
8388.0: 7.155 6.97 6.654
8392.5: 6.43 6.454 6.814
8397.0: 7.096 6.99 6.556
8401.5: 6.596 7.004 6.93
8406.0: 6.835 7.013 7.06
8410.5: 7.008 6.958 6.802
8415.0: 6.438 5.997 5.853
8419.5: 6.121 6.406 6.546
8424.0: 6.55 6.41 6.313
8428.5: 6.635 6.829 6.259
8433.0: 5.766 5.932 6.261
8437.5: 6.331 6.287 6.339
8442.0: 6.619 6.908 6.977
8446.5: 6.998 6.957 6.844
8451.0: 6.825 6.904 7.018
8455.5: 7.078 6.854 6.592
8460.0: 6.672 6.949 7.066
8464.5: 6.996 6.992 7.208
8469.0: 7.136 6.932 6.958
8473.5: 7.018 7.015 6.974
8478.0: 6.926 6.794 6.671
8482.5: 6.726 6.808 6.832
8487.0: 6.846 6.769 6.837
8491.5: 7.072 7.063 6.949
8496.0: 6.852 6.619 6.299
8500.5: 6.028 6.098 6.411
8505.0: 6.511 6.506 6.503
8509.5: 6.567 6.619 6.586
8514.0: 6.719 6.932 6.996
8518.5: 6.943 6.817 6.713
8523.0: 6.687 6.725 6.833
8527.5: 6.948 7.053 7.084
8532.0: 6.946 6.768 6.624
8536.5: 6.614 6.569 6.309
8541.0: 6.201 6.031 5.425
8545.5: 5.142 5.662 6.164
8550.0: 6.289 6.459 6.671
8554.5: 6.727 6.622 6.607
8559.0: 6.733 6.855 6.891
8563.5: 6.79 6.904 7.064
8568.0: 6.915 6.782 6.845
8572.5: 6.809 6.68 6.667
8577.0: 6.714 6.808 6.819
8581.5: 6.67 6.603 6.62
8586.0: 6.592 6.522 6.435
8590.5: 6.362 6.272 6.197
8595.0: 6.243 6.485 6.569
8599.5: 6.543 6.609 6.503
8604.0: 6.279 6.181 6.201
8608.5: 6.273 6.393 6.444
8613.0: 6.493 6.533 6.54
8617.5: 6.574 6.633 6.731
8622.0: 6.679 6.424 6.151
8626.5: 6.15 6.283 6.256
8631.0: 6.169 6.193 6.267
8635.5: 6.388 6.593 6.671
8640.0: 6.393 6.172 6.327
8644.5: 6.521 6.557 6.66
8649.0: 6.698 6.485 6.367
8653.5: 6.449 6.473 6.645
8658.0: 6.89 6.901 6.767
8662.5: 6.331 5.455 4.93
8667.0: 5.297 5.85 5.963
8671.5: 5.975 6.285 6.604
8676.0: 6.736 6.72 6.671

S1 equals 1.7 Angstrom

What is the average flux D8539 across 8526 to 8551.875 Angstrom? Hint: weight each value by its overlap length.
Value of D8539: 6.38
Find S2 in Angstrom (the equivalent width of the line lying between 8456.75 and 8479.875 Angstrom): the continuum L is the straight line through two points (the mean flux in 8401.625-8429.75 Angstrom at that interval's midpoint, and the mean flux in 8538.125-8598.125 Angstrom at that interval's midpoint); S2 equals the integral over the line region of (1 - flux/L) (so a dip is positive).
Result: -1.32 Angstrom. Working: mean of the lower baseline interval 6.61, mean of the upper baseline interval 6.5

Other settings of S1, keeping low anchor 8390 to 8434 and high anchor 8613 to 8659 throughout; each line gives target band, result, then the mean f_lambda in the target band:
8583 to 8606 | 0.19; 6.44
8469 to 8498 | -1.47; 6.89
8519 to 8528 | -0.35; 6.79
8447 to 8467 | -1.03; 6.91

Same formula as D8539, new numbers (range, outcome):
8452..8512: 6.79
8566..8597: 6.62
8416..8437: 6.28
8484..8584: 6.63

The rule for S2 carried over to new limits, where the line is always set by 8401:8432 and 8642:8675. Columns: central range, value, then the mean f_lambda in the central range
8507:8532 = -1.3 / 6.8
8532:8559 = 0.5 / 6.32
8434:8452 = -0.1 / 6.62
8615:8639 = -0.3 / 6.42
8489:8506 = -0.3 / 6.61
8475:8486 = -0.5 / 6.83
